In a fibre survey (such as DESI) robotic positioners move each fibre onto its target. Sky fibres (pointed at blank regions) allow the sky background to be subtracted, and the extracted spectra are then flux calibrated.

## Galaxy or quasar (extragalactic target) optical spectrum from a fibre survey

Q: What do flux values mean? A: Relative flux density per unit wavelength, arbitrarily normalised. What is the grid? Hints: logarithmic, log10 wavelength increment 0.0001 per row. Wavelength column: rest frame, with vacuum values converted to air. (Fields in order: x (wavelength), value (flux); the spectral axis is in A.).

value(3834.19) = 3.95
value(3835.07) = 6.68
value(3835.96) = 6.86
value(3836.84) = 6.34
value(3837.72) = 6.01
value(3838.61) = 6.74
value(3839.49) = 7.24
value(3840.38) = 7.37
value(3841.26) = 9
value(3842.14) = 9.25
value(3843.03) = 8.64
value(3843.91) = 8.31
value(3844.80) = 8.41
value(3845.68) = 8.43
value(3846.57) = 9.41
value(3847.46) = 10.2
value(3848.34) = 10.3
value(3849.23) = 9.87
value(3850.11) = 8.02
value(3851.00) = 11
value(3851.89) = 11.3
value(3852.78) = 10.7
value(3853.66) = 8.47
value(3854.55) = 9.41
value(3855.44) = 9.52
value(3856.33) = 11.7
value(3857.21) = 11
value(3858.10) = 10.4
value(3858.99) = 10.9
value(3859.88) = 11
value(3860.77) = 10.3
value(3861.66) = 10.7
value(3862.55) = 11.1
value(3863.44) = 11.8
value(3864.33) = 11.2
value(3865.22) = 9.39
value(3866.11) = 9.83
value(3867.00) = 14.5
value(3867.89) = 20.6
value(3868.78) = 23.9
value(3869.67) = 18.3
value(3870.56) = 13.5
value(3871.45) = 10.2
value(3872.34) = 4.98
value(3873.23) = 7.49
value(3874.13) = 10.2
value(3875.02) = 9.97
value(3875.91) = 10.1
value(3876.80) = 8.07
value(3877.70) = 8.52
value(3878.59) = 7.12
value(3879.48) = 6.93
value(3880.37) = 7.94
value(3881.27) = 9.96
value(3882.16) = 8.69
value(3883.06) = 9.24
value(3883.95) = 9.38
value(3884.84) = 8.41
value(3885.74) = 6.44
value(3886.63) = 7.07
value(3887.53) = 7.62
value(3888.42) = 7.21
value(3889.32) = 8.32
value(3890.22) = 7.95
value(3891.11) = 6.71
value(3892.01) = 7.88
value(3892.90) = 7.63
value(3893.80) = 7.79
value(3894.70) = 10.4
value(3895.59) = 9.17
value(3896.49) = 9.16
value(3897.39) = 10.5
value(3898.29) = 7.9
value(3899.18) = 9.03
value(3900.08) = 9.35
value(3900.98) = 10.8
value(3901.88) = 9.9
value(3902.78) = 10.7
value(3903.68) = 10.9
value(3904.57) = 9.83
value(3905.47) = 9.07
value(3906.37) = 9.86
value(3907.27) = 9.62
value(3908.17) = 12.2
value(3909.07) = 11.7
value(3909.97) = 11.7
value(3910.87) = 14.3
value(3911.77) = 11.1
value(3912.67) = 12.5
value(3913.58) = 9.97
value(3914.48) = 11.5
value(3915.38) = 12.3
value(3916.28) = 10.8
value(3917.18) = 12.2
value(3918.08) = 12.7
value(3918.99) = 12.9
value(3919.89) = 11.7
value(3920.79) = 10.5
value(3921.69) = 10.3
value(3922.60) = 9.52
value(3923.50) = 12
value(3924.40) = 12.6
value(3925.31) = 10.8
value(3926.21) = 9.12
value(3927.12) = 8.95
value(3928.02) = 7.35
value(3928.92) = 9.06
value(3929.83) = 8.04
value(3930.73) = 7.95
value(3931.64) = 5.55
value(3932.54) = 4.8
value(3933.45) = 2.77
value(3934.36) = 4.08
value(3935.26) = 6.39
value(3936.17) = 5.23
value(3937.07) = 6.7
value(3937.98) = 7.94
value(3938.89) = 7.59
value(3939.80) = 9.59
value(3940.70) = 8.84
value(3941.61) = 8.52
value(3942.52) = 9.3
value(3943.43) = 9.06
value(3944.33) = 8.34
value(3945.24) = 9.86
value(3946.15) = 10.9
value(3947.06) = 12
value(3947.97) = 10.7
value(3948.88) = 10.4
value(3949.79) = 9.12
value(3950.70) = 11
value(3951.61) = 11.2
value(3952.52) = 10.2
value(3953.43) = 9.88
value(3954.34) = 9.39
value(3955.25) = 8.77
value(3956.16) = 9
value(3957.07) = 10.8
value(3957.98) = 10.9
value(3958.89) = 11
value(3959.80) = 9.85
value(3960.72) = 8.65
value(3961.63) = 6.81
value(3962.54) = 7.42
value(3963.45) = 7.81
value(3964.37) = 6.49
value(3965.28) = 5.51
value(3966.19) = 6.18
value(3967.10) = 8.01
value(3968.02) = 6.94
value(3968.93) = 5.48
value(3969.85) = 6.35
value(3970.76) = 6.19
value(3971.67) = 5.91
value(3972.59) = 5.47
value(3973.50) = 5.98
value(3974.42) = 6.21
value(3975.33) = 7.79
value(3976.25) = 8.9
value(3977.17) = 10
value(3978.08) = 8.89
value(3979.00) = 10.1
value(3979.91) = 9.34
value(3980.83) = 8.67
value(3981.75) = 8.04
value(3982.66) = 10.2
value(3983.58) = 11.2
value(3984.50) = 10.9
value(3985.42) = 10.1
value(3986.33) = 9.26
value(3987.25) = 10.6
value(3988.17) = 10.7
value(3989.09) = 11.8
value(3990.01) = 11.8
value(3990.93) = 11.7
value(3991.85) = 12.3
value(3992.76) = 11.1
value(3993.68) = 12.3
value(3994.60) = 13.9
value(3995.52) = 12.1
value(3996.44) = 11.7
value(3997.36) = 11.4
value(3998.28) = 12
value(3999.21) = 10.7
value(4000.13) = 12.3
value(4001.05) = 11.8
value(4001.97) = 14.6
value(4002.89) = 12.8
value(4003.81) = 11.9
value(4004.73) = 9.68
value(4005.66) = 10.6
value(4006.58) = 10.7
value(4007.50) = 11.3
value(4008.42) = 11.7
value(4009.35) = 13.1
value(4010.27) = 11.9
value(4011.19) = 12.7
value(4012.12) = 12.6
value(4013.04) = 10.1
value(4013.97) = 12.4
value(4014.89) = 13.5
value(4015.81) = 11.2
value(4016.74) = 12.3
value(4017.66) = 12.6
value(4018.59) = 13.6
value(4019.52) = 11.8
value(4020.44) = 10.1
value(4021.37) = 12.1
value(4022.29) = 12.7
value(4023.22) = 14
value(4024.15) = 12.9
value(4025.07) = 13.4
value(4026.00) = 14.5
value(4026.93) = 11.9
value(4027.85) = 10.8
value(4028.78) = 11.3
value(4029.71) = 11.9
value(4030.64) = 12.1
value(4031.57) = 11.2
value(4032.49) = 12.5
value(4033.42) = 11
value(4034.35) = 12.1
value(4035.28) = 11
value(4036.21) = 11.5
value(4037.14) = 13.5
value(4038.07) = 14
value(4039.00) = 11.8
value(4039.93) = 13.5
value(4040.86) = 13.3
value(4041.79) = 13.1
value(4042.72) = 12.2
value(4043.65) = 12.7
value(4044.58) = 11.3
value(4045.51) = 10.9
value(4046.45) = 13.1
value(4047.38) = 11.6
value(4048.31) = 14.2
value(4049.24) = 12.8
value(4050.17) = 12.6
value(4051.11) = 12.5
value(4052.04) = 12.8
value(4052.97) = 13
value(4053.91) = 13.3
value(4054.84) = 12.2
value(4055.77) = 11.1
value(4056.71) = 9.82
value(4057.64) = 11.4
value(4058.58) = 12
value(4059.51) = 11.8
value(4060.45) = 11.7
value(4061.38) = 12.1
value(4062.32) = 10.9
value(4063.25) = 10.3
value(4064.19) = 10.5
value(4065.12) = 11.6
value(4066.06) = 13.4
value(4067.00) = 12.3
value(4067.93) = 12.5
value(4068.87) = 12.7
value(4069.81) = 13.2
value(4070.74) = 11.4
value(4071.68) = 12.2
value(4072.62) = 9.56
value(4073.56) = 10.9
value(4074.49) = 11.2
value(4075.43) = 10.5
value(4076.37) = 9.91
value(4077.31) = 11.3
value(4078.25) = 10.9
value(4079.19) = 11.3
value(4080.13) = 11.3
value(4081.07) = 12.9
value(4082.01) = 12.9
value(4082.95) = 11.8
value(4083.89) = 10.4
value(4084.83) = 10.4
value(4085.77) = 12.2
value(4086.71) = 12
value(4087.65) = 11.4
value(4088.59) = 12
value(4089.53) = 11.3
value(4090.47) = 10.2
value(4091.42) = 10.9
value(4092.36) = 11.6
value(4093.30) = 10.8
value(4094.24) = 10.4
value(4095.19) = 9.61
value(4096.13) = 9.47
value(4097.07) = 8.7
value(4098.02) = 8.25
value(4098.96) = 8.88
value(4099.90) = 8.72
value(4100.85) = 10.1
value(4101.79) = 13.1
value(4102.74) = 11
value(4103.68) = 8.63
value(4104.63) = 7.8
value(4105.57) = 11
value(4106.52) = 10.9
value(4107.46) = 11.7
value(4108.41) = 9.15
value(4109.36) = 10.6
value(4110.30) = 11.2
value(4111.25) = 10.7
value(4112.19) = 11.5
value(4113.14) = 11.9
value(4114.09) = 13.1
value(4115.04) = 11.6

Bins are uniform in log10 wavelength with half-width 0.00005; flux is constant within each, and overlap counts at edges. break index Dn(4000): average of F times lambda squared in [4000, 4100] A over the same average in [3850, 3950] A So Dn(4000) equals 1.29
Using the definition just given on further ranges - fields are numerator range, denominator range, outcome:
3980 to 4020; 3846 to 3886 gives 1.18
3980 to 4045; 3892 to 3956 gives 1.29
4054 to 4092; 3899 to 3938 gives 1.28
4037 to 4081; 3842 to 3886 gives 1.28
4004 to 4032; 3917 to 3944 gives 1.45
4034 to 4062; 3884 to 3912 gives 1.42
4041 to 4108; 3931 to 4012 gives 1.26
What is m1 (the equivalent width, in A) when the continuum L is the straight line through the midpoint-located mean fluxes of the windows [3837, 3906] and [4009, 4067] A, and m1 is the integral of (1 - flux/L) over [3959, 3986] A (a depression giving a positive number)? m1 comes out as 7.8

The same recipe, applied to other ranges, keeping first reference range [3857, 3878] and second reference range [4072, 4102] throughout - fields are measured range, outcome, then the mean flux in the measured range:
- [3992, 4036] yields -4.0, 12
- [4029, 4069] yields -4.5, 12.1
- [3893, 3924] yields 2.1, 10.7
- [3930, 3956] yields 6.6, 8.44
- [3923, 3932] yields 1.7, 9.18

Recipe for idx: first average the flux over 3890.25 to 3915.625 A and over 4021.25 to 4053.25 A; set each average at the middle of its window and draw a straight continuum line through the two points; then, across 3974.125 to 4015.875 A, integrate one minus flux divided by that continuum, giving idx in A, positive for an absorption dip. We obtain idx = 2.3 A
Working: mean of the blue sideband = 10.1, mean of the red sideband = 12.5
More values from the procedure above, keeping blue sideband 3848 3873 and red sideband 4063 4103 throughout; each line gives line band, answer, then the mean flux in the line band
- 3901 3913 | 0.5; 11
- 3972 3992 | 3.2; 9.48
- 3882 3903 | 5.2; 8.61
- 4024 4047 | -2.3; 12.3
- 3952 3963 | 1.9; 9.4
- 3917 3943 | 6.2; 8.68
